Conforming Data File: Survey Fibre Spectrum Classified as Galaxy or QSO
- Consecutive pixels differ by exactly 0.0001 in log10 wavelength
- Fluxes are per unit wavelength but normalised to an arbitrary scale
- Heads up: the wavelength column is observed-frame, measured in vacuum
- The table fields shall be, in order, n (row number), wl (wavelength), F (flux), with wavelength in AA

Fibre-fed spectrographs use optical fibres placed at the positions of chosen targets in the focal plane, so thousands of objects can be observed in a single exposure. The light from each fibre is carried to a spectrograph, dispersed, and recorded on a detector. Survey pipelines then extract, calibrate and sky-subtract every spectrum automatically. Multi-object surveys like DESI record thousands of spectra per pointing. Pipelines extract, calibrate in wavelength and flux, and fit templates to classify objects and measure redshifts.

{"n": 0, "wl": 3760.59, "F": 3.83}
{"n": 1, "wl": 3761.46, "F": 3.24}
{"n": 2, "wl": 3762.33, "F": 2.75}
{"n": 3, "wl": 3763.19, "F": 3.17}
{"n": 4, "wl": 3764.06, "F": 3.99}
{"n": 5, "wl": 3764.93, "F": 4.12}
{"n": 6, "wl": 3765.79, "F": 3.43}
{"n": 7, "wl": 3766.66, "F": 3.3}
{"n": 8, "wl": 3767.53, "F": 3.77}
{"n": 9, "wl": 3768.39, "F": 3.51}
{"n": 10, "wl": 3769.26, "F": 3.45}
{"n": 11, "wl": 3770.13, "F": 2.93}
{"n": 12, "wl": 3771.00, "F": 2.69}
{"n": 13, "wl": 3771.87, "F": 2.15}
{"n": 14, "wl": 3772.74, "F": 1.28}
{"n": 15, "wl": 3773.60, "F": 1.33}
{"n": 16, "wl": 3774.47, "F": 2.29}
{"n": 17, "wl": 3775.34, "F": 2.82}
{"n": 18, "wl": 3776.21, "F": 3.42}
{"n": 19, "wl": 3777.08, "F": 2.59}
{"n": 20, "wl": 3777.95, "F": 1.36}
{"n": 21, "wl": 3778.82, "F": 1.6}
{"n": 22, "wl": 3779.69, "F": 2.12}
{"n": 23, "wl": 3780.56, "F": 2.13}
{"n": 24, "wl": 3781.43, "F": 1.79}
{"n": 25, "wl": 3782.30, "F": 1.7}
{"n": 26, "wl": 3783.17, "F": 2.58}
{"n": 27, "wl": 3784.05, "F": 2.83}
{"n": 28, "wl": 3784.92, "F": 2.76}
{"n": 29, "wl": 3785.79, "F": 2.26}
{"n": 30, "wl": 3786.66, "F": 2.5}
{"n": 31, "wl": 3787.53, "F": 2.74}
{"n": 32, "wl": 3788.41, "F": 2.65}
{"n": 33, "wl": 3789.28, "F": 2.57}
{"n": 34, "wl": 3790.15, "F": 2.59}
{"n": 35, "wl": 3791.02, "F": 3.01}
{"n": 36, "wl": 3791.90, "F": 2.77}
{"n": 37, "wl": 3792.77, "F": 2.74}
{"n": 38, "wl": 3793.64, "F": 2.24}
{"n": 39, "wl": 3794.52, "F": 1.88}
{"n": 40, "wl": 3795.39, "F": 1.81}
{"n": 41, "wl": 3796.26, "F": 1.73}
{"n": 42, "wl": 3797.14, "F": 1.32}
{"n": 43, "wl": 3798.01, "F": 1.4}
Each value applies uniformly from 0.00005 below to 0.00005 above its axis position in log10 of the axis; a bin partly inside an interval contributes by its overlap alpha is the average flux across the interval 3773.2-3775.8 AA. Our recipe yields 2.17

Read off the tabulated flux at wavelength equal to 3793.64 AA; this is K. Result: 2.24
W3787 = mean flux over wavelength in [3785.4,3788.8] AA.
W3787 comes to 2.54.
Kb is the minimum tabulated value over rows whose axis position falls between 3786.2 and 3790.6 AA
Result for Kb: 2.5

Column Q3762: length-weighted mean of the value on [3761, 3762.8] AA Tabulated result 3.01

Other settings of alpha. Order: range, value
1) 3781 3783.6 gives 2.02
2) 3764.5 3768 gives 3.66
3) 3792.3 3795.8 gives 2.18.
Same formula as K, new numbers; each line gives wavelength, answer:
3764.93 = 4.12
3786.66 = 2.5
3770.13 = 2.93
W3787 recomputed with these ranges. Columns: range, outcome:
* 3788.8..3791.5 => 2.72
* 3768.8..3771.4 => 3.03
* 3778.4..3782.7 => 1.87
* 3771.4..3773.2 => 1.73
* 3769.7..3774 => 2.08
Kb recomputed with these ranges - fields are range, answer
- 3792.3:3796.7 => 1.73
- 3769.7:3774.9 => 1.28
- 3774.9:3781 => 1.36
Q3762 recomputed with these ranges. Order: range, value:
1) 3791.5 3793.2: 2.76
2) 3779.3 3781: 2.13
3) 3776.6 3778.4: 2.01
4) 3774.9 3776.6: 3.11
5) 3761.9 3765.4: 3.51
